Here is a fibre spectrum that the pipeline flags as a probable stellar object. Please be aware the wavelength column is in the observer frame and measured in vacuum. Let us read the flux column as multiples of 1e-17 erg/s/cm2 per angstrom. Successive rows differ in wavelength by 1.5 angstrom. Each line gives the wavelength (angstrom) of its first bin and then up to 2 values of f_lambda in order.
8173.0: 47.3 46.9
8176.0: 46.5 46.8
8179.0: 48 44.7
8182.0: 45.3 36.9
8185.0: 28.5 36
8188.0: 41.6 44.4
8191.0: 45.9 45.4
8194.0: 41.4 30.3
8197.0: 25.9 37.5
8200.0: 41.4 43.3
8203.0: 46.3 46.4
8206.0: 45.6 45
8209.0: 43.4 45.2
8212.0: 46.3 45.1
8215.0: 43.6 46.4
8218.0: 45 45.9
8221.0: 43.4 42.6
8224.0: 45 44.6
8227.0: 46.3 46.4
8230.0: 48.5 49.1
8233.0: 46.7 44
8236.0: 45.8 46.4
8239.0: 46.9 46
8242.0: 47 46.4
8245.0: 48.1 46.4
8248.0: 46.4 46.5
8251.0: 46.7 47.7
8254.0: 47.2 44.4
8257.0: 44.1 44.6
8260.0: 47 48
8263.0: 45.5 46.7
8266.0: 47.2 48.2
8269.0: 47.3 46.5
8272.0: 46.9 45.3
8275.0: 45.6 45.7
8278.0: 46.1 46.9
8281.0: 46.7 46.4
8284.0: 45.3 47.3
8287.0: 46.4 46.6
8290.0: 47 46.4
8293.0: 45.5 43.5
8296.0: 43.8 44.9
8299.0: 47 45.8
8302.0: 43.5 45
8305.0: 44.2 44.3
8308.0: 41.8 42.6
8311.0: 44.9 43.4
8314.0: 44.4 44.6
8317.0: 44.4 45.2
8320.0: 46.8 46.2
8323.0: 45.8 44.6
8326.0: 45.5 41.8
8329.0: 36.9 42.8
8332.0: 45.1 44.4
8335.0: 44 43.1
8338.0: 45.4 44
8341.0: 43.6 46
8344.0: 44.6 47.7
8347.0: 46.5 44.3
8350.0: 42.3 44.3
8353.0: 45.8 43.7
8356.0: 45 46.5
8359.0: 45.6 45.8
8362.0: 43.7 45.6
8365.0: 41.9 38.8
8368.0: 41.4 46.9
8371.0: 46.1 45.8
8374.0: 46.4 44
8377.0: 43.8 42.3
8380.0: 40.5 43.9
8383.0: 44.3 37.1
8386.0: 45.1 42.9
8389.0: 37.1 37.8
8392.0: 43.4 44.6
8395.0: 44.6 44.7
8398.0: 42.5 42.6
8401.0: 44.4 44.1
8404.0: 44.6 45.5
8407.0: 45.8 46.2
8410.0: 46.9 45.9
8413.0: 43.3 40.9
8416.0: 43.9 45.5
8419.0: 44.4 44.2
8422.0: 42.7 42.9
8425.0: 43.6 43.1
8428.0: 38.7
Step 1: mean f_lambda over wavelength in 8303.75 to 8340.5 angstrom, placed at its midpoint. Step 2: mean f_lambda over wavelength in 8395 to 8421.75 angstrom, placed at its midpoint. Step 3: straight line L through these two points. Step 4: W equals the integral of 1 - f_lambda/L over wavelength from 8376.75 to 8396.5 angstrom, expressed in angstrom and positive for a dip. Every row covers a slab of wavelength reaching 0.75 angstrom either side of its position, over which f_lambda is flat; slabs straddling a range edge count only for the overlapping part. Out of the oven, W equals 1.0 angstrom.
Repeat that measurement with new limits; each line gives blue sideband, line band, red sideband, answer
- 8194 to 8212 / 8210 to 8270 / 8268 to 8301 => -3.8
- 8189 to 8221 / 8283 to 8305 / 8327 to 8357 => -0.9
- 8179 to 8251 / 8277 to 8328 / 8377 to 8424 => -1.8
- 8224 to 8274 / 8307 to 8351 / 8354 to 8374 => 0.8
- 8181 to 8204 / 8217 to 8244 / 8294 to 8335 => -3.3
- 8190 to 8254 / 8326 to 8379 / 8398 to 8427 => 0.2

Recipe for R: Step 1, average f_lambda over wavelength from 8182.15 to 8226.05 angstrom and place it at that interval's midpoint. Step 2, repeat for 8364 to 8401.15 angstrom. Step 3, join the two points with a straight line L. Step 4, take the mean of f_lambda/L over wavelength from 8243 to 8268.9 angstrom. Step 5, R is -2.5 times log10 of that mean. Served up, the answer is -0.10 mag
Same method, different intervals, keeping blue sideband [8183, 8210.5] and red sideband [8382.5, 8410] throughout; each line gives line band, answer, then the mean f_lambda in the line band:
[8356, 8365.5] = -0.054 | 44.9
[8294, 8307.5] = -0.068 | 44.6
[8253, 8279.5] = -0.120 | 46.3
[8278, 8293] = -0.118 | 46.5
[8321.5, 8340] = -0.035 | 43.7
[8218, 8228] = -0.099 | 44.7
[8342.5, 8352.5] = -0.061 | 45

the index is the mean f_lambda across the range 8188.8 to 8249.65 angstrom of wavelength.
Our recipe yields 44.4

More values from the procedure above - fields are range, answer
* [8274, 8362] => 44.9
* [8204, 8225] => 44.9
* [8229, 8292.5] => 46.5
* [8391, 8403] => 43.7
